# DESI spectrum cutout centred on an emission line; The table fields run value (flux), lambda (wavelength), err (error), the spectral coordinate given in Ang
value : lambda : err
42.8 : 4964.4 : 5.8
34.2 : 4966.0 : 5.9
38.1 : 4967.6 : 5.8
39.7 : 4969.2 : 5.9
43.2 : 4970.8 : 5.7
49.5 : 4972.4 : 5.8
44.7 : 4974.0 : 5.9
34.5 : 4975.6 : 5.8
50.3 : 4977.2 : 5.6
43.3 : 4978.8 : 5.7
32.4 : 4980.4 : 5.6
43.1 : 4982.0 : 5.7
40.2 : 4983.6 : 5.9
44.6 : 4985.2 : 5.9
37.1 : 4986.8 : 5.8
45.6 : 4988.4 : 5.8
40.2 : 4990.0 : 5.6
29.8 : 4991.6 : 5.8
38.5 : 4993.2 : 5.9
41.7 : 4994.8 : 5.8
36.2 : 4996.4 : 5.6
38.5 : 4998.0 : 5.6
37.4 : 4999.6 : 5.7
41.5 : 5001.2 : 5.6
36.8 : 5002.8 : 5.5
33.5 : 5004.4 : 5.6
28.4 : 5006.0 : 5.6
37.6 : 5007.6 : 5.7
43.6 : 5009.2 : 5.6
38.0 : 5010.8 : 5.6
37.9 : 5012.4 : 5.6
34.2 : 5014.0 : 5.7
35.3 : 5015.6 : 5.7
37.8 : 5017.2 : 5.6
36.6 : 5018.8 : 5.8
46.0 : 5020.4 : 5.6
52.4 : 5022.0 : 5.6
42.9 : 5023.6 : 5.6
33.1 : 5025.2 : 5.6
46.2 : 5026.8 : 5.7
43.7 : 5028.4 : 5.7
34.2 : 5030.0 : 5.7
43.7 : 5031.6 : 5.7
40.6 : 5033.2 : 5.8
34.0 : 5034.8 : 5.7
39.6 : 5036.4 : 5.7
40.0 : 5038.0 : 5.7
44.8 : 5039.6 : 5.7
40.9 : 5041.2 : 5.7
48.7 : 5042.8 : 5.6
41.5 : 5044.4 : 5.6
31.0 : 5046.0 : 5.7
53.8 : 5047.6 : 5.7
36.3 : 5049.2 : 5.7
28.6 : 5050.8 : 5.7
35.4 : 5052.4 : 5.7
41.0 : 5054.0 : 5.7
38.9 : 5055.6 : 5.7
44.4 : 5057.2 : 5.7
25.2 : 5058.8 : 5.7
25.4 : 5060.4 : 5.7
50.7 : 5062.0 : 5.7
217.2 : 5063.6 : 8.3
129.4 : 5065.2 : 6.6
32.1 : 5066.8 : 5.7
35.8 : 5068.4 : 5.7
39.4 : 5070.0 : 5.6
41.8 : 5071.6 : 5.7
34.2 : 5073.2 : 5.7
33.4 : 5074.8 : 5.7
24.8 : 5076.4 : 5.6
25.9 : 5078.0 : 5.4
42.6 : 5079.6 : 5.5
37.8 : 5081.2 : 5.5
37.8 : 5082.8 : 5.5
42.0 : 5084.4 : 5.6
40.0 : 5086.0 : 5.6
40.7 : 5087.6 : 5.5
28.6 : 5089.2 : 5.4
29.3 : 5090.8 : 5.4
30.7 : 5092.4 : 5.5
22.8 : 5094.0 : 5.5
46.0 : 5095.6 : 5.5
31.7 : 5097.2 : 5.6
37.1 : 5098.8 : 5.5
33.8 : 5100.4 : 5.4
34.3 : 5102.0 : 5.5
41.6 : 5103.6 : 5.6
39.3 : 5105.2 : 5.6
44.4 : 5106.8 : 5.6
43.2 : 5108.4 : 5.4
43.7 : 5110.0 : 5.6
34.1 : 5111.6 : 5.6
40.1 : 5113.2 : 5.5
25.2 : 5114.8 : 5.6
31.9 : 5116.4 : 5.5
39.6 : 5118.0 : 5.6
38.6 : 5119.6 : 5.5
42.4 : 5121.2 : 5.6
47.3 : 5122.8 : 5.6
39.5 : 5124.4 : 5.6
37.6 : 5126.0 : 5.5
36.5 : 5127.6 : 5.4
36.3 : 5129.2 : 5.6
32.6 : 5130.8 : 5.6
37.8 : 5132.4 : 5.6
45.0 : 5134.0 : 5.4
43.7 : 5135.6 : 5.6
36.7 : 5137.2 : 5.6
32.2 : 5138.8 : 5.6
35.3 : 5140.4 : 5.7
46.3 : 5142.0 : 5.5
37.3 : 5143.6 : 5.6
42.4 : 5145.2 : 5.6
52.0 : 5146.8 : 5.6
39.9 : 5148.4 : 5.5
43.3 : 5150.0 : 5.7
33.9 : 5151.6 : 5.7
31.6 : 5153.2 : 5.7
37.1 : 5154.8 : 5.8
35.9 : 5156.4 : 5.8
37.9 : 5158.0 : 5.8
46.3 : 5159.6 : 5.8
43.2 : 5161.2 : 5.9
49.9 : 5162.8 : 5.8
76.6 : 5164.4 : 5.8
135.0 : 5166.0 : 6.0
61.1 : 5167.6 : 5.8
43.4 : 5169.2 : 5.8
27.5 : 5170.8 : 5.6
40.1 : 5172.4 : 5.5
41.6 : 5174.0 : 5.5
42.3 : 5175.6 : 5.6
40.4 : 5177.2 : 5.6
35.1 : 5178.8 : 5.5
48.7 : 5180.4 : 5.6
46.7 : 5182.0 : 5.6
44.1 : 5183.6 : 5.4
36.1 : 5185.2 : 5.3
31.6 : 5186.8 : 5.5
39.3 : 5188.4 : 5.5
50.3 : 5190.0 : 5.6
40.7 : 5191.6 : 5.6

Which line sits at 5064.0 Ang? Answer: H-beta 4861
